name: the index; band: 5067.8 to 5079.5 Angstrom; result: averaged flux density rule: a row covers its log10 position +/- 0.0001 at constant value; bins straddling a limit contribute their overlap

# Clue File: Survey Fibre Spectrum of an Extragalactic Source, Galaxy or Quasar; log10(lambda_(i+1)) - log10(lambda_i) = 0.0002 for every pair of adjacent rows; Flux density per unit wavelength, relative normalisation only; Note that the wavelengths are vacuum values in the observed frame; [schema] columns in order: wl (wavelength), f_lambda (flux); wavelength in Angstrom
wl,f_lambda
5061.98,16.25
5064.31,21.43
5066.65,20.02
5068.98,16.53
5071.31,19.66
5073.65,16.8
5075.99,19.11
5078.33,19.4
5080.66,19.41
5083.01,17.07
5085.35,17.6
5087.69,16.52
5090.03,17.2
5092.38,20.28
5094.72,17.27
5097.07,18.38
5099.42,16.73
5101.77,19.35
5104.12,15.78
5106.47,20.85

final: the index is 18.3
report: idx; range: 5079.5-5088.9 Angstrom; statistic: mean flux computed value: 17.6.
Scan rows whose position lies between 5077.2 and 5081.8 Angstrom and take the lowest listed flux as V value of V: 19.4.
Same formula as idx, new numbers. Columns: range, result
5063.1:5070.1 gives 19.3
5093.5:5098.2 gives 17.9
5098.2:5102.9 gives 18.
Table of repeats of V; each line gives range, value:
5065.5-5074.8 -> 16.53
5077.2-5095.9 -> 16.52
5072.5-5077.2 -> 16.8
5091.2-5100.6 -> 16.73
